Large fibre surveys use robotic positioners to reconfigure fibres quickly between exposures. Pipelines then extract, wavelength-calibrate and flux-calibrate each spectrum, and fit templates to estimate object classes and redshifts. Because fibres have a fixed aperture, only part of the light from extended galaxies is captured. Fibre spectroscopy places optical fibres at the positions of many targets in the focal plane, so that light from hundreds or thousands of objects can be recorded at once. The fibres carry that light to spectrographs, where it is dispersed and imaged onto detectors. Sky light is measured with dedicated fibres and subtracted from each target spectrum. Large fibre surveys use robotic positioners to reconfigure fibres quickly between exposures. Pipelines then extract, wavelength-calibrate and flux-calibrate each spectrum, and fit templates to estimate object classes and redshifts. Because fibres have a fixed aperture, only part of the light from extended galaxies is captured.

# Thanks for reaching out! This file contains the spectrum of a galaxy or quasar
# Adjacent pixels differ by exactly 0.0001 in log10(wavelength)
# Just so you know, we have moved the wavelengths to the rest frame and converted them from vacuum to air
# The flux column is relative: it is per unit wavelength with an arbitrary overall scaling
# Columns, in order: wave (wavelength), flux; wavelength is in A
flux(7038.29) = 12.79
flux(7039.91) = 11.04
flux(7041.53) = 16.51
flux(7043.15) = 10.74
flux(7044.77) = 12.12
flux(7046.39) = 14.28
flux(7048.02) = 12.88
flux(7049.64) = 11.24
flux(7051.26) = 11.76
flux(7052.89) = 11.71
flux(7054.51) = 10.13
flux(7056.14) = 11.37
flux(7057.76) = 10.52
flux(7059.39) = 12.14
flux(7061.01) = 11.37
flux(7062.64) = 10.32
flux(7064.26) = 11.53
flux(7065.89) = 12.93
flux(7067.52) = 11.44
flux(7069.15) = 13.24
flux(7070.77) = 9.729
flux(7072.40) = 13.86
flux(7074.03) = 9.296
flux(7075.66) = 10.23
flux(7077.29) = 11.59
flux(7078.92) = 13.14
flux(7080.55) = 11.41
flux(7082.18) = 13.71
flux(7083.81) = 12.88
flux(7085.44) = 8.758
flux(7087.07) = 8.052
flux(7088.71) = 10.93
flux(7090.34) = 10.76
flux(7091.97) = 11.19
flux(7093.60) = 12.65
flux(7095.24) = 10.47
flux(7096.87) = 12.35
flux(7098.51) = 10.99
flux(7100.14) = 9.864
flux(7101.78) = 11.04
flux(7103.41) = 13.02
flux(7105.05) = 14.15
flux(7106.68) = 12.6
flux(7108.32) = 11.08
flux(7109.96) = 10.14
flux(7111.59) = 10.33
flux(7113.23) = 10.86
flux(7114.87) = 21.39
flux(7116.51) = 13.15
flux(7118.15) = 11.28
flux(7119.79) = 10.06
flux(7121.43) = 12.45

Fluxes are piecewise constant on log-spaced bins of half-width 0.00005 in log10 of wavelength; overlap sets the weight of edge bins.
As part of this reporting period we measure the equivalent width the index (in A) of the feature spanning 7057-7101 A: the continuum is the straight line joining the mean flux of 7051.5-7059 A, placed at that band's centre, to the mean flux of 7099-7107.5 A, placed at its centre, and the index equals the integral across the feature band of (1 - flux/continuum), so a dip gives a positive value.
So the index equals 0.9 A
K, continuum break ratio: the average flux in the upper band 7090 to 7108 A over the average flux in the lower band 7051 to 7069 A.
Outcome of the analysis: 1.03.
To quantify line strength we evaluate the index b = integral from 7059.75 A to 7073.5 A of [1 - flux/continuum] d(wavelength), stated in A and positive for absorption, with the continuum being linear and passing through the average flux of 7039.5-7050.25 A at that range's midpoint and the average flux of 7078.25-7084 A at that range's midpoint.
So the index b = 1.1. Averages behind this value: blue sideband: 12.8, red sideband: 12.8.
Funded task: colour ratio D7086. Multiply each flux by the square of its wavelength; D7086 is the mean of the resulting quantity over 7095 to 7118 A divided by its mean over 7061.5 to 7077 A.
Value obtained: 1.1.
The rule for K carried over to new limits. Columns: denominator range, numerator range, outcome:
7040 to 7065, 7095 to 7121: 1.02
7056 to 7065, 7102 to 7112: 1.06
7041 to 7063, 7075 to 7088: 0.94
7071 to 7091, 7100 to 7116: 1.12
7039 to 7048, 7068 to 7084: 0.92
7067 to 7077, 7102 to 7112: 1.05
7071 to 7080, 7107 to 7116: 1.11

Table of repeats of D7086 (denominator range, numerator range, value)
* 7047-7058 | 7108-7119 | 1.12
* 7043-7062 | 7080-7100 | 0.96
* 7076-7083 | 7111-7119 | 1.10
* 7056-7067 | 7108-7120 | 1.10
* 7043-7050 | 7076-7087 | 0.94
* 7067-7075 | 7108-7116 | 1.13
